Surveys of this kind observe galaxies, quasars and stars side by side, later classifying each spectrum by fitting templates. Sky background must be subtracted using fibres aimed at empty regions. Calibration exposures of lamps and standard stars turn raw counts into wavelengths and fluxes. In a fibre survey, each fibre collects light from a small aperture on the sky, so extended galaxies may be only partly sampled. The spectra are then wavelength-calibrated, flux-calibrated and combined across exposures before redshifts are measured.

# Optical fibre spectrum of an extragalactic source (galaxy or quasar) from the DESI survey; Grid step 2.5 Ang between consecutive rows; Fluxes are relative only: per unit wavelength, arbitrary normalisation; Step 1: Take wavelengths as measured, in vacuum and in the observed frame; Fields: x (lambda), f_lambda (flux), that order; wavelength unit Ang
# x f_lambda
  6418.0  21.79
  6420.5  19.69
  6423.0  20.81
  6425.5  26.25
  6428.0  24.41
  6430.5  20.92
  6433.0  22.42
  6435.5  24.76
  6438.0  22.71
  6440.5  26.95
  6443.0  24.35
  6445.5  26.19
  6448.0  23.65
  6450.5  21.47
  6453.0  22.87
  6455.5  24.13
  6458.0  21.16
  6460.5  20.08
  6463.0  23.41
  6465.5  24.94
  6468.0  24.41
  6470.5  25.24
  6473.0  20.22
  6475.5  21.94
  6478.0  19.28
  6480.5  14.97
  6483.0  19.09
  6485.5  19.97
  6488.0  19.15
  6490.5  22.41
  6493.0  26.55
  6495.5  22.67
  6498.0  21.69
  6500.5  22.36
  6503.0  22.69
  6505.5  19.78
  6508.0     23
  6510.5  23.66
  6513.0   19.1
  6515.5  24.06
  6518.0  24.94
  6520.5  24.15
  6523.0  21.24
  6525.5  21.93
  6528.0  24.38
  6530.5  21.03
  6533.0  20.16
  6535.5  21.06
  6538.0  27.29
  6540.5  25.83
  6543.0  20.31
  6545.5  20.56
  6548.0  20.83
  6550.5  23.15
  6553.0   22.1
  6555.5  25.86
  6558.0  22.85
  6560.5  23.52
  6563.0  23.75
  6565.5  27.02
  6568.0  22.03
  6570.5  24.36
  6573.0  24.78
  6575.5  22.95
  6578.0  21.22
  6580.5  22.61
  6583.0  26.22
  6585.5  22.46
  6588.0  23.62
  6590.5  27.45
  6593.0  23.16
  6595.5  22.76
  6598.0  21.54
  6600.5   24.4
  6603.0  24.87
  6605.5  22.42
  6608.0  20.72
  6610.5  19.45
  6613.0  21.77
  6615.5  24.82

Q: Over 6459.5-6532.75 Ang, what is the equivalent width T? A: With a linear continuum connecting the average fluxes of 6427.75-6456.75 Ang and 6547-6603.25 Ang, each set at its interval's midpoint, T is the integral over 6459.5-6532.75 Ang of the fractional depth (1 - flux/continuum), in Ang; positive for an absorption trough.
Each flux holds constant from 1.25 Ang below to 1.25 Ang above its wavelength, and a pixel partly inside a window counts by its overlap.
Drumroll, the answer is 5.2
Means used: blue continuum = 23.7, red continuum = 23.6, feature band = 22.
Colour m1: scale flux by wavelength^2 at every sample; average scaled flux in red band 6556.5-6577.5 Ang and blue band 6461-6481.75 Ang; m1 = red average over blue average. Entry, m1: 1.13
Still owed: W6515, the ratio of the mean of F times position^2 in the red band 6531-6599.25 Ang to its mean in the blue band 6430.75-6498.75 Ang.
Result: 1.1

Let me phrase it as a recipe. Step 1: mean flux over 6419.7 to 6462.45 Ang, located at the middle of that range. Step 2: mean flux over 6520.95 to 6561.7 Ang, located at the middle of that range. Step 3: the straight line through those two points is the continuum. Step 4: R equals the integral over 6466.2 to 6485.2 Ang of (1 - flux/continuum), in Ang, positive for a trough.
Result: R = 1.79 Ang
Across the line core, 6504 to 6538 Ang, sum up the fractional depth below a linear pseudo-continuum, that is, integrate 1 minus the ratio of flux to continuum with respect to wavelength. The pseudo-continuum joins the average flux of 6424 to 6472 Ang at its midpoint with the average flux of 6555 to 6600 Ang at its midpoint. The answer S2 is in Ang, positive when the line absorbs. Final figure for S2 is 1.9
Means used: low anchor 23.7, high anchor 23.8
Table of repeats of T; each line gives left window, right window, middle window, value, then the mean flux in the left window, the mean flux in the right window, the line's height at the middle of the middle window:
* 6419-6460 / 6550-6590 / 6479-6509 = 2.9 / 23.2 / 23.7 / 23.4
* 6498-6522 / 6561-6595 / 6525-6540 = 0.1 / 22.6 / 23.9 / 23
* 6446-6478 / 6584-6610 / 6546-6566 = -0.3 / 22.7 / 23.3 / 23.1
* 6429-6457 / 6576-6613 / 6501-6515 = 0.9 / 23.7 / 23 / 23.4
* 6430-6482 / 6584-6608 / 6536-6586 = -0.4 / 22.7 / 23.5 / 23.3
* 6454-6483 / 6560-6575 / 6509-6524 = 0.0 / 21.7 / 24.2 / 22.9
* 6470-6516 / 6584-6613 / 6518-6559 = -1.3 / 21.4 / 23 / 22.1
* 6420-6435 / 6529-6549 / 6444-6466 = -0.5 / 22.7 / 22.2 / 22.5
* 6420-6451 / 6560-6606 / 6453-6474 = 0.6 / 23.6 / 23.8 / 23.6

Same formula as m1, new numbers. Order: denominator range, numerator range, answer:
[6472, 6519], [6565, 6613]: 1.12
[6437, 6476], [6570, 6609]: 1.05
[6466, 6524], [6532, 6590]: 1.09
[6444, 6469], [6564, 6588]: 1.06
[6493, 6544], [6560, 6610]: 1.06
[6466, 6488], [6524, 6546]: 1.11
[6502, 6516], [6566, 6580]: 1.08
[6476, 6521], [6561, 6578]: 1.13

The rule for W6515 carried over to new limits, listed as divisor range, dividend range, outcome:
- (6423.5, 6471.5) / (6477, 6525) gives 0.93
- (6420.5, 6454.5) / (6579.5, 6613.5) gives 1.03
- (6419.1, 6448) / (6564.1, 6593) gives 1.07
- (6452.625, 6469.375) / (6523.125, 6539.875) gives 1.01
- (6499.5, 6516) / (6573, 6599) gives 1.09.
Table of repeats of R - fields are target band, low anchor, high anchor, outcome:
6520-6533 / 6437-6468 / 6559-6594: 0.85 Ang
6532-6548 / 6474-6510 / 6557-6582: 0.14 Ang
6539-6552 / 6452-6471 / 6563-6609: 0.69 Ang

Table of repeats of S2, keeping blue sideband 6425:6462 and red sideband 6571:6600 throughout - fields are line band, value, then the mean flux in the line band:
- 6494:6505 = 0.57 Ang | 22.3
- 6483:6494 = 0.89 Ang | 21.6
